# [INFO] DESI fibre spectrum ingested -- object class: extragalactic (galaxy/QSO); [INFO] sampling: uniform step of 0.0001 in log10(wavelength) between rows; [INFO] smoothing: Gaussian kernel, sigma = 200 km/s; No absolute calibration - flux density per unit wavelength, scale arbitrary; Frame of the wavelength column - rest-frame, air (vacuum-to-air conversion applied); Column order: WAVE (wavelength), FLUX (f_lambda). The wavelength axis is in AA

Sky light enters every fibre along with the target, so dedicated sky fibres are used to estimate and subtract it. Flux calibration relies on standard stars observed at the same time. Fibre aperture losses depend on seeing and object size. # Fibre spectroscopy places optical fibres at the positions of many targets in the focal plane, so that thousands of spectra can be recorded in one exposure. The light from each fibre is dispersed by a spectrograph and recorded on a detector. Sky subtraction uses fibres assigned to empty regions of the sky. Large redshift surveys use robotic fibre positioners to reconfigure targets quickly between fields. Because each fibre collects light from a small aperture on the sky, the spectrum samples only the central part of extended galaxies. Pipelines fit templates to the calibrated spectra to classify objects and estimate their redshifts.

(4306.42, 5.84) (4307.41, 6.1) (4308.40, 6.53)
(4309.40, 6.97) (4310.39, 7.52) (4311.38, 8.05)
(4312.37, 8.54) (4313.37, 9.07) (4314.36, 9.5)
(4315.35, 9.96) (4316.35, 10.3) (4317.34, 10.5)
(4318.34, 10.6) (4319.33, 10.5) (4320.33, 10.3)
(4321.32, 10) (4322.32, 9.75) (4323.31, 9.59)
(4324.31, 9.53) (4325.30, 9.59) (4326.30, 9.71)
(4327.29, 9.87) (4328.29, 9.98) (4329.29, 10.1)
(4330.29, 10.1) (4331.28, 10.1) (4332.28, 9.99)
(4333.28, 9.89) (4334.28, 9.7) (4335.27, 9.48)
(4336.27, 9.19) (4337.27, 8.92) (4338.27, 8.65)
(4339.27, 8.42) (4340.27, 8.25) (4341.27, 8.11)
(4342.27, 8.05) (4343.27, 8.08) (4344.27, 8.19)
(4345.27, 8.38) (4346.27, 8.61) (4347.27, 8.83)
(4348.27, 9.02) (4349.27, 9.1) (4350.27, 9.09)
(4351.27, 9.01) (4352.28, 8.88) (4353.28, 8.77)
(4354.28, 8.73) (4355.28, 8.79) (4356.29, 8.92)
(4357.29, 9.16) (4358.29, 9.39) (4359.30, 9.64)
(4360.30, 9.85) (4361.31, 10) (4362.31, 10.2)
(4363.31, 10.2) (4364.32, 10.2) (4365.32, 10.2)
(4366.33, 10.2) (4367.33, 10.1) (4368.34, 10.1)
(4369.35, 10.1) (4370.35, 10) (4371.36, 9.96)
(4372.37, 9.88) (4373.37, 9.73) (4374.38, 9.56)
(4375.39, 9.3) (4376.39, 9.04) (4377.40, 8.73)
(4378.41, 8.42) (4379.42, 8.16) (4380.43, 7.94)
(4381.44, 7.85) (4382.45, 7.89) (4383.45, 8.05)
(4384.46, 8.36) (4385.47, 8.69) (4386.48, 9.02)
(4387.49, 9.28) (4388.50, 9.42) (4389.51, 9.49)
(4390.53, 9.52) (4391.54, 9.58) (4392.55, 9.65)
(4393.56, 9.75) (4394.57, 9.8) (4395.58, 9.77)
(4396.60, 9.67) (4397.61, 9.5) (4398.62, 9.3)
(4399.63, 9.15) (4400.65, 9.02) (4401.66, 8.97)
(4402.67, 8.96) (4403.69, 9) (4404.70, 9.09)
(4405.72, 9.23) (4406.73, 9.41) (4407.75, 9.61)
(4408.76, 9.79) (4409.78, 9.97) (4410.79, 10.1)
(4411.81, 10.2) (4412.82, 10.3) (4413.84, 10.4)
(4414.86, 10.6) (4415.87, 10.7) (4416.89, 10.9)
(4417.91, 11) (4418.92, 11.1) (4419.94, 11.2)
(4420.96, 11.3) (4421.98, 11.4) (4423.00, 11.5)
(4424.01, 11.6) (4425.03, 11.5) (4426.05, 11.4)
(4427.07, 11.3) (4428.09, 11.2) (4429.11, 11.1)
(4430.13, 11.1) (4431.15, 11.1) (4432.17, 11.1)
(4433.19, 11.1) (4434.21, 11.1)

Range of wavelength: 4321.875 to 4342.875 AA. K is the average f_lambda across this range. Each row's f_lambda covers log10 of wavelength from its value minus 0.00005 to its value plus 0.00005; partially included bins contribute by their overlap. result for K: 9.37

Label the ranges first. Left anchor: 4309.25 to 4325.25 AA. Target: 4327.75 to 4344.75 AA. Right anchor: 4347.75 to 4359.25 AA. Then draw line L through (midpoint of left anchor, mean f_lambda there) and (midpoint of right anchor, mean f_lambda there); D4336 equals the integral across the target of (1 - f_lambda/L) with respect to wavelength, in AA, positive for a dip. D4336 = 0.2 AA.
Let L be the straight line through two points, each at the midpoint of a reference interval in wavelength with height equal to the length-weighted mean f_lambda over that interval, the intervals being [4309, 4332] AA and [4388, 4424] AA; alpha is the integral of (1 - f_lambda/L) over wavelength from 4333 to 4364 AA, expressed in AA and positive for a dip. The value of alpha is 2.2 AA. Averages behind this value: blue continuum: 9.59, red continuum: 9.98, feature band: 9.02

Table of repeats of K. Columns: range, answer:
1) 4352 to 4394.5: 9.31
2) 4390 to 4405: 9.38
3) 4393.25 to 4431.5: 10.3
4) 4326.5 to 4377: 9.36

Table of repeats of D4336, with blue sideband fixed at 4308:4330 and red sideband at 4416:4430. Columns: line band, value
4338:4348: 1.5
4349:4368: 1.1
